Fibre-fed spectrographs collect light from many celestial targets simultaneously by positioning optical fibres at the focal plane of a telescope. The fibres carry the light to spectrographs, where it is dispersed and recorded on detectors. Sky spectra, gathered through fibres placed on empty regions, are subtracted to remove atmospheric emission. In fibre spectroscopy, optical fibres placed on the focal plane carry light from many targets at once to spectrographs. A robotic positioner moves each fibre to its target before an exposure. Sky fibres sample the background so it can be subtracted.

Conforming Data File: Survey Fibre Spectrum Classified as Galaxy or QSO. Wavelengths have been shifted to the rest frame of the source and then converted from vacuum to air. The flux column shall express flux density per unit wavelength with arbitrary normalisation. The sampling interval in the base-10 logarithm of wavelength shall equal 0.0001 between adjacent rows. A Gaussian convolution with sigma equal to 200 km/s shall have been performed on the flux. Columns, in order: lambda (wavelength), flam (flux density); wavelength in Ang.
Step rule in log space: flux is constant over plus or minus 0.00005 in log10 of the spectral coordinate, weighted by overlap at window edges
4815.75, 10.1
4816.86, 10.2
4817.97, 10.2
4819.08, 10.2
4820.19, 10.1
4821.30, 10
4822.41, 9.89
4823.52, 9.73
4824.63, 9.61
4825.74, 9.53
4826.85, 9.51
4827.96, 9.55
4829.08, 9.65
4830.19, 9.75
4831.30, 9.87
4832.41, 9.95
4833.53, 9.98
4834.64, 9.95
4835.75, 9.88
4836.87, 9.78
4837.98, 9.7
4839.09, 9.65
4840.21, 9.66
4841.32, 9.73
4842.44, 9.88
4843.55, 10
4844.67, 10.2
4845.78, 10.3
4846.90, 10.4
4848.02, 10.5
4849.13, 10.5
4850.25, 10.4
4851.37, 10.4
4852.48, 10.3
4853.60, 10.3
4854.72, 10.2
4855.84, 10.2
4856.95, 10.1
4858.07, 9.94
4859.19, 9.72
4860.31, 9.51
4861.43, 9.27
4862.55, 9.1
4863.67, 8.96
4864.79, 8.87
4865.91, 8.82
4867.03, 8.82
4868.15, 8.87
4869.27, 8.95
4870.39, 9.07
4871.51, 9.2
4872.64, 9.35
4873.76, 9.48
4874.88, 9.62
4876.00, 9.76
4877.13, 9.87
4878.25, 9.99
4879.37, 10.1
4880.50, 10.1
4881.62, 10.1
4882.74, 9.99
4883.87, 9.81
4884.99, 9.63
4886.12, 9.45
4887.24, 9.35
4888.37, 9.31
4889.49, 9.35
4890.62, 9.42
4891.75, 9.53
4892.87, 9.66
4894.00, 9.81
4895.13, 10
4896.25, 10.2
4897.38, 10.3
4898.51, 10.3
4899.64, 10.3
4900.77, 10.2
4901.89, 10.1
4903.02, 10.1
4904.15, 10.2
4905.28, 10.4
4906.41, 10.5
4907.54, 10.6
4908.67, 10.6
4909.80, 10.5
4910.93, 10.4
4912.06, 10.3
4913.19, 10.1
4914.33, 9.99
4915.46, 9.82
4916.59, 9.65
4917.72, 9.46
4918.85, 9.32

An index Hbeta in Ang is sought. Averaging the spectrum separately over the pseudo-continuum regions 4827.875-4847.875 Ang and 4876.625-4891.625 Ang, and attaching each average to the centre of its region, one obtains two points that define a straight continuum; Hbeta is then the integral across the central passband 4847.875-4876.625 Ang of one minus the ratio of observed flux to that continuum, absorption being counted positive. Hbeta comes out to 0.6 Ang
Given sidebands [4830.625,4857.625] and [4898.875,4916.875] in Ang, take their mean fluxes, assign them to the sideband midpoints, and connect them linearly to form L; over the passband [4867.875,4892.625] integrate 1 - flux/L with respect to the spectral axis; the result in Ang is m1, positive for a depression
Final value 1.5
